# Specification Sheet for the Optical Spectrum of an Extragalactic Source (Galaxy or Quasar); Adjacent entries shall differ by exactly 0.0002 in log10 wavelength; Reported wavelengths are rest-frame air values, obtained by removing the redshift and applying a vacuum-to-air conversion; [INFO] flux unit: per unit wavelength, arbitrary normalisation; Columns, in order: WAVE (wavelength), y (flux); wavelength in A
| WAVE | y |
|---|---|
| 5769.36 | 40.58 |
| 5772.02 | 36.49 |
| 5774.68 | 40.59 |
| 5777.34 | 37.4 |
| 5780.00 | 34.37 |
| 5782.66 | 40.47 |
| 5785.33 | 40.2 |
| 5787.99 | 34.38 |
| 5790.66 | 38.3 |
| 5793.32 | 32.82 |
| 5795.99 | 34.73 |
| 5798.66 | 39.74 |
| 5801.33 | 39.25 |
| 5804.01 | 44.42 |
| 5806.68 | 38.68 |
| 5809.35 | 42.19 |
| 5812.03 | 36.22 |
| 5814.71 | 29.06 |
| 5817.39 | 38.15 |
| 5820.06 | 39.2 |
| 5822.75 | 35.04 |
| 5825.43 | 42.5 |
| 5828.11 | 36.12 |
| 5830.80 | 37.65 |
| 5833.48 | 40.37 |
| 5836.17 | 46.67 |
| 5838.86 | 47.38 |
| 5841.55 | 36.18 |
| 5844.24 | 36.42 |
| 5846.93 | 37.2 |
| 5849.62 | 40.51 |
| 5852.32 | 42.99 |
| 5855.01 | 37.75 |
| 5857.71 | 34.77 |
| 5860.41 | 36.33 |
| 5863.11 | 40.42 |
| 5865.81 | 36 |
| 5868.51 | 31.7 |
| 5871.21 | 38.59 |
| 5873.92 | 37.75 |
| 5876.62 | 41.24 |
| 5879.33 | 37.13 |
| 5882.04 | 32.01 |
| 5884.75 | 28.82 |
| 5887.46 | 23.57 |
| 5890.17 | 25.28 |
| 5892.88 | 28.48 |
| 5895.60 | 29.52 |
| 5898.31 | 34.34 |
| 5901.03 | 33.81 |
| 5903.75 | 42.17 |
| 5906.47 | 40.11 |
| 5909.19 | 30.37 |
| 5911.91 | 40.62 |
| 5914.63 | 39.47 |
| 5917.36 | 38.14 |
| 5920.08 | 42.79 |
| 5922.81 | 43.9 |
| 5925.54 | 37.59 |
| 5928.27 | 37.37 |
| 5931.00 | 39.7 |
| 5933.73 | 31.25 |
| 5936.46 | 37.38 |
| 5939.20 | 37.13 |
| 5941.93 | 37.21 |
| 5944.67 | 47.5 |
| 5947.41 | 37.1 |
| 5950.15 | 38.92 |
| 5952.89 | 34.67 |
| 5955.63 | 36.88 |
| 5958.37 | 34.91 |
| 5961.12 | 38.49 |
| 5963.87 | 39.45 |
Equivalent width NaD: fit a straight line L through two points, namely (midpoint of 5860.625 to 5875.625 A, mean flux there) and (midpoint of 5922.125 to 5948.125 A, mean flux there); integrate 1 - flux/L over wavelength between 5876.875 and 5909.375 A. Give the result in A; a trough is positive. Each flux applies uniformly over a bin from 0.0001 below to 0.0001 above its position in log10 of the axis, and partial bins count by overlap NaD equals 4.4 A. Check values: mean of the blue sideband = 37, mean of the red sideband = 38.5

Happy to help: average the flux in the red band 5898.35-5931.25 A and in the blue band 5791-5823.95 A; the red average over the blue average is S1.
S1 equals 1.03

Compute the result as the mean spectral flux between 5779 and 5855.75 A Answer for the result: 38.6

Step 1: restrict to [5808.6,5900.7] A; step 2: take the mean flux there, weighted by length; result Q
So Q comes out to 36.3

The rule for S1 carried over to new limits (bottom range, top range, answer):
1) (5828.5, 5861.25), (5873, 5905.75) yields 0.83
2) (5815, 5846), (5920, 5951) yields 0.99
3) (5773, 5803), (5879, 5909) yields 0.85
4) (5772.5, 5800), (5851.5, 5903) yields 0.92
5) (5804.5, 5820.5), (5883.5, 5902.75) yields 0.78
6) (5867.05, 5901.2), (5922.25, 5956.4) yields 1.17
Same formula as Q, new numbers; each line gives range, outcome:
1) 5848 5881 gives 37.9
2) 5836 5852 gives 40.4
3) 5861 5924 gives 35.5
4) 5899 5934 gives 38.4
